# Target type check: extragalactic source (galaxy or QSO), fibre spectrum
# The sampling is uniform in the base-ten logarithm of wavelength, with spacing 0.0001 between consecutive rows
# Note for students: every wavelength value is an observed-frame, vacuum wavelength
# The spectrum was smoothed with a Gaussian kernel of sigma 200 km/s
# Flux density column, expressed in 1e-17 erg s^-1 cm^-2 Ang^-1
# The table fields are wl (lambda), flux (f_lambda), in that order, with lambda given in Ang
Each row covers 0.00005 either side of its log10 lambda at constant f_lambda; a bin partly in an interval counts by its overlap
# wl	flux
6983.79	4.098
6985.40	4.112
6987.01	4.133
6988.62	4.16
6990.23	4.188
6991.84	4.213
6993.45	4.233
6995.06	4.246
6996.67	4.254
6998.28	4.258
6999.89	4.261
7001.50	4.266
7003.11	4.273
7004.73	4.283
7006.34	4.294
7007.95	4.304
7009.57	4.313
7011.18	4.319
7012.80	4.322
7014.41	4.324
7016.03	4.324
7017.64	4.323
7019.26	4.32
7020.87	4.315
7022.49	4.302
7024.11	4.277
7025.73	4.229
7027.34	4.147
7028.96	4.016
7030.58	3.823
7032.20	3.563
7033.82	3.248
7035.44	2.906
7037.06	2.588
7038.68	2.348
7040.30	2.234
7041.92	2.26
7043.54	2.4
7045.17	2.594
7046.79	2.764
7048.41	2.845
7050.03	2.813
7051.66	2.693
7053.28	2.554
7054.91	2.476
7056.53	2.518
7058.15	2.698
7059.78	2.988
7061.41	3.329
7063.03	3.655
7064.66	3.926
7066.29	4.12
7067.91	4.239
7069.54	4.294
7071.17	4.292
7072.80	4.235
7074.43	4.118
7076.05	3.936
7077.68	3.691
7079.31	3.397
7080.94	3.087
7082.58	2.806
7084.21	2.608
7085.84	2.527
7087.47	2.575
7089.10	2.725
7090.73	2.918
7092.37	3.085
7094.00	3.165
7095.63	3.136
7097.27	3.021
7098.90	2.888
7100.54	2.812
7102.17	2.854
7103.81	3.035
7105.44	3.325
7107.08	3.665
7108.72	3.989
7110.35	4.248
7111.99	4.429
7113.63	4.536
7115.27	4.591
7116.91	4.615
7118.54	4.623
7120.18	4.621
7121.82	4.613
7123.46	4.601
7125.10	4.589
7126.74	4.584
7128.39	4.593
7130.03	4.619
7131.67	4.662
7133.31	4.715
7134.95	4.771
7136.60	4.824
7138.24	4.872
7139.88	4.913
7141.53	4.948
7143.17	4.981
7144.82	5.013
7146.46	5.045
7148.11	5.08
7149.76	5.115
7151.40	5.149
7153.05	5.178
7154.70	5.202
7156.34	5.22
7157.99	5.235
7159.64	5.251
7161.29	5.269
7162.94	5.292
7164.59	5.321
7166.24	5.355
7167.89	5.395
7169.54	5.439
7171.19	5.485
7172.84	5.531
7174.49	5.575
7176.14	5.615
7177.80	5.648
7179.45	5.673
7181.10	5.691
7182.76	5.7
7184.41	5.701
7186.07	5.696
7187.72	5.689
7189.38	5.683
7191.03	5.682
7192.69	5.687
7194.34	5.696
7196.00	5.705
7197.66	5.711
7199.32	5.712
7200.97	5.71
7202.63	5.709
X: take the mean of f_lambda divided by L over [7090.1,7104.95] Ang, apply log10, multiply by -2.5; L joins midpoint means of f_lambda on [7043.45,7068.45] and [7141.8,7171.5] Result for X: 0.30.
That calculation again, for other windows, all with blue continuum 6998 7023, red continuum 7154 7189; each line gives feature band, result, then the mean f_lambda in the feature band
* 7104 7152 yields 0.12 mag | 4.61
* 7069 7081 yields 0.21 mag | 3.92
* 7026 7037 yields 0.24 mag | 3.58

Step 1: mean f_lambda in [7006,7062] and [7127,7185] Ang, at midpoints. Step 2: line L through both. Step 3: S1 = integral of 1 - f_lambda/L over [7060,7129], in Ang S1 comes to 9.44 Ang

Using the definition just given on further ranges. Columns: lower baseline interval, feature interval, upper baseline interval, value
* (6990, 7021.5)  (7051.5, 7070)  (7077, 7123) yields 2.53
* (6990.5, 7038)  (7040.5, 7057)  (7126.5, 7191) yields 6.73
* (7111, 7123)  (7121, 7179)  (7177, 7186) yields 0.69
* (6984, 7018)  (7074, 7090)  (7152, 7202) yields 5.67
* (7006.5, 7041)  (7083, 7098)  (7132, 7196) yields 5.58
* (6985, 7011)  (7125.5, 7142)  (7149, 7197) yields 1.46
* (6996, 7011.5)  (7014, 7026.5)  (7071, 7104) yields -0.73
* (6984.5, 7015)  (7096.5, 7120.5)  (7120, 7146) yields 4.44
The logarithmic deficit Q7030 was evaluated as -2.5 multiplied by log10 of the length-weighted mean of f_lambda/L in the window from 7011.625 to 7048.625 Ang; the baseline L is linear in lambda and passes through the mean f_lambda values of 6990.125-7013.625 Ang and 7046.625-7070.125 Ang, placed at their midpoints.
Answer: 0.07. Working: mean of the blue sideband 4.27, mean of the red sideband 3.2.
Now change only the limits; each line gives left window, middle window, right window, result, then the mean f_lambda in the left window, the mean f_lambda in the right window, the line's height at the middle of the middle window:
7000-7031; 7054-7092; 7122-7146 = 0.321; 4.26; 4.76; 4.5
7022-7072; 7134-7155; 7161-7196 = -0.006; 3.26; 5.57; 4.97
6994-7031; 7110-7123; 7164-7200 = 0.122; 4.26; 5.61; 5.09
